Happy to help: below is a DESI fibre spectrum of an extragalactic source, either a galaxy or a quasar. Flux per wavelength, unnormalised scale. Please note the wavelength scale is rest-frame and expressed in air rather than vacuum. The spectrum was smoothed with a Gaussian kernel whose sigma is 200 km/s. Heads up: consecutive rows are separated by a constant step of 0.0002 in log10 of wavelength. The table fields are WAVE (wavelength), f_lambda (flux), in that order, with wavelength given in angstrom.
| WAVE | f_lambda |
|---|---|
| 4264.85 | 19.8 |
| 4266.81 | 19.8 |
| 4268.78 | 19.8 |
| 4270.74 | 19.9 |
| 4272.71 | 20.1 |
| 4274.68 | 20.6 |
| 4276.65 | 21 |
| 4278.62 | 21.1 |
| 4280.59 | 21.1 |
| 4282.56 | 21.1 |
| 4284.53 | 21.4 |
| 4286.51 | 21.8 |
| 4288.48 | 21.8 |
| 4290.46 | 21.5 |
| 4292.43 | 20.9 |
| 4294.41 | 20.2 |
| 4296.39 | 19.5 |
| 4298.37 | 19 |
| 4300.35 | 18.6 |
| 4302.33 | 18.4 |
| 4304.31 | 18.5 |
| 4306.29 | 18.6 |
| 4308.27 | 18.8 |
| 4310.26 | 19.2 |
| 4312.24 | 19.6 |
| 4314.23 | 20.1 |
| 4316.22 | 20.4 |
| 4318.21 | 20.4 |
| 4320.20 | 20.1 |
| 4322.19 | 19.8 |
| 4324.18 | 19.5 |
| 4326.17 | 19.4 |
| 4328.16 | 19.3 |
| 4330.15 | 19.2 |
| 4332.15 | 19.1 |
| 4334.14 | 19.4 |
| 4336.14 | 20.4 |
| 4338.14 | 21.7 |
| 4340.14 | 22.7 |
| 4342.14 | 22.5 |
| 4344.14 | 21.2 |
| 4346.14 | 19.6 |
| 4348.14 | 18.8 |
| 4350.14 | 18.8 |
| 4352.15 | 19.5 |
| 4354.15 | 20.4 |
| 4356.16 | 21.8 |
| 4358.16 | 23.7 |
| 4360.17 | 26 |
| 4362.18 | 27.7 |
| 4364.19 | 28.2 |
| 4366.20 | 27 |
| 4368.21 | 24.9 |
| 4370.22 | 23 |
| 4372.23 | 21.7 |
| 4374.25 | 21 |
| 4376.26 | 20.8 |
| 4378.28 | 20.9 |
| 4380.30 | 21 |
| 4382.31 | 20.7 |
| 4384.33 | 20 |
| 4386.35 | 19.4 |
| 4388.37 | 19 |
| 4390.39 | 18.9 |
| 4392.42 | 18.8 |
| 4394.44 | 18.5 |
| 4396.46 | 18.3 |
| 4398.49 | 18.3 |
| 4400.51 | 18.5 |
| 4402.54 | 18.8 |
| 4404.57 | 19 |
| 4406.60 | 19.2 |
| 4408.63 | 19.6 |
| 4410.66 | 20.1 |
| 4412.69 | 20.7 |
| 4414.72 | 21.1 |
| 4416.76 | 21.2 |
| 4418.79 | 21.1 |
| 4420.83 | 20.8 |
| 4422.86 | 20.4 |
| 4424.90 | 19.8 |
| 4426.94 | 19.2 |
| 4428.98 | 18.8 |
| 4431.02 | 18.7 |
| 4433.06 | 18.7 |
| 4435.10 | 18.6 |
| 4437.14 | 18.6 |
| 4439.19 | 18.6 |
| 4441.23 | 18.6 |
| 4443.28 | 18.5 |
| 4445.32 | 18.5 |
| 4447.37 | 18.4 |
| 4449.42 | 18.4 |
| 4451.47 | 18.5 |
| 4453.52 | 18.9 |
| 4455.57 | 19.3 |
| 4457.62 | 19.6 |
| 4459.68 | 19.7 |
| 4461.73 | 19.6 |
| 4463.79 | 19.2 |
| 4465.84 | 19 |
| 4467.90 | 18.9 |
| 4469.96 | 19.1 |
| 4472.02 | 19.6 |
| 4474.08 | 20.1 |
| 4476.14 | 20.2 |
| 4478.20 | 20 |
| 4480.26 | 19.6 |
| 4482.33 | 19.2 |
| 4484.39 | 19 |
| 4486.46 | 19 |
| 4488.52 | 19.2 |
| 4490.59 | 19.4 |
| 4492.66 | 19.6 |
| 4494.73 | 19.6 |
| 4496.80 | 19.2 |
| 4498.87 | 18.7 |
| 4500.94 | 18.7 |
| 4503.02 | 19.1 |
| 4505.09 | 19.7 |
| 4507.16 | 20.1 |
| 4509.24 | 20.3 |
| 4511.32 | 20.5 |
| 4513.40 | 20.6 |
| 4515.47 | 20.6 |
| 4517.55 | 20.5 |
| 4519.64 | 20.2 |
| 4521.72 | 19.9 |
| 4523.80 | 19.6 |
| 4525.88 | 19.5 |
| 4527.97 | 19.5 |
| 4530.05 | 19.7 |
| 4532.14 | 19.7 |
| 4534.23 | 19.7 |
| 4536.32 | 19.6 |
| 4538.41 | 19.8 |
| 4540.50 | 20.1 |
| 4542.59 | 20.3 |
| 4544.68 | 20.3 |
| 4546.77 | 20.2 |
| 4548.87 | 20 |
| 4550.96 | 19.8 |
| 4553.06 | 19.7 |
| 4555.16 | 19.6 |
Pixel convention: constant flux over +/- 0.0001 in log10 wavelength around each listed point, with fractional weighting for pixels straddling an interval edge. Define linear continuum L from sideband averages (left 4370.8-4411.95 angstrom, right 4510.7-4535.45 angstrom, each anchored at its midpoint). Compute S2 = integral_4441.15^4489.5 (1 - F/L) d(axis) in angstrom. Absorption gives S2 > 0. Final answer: 1.6 angstrom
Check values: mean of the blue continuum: 19.7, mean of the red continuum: 20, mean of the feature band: 19.2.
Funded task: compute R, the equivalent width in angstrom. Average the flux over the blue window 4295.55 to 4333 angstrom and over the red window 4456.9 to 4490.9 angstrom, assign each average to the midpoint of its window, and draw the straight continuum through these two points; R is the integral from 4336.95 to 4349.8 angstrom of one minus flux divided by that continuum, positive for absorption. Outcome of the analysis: -1.06 angstrom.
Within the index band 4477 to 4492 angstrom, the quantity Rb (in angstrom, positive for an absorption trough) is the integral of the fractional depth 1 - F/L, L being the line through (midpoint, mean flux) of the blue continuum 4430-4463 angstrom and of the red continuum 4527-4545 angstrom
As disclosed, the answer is -0.08 angstrom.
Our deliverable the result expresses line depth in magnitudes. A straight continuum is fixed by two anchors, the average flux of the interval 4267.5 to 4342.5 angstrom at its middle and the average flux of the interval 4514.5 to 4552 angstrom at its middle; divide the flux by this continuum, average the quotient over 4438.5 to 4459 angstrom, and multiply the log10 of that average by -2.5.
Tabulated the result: 0.071 mag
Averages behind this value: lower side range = 20.1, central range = 18.7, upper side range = 19.9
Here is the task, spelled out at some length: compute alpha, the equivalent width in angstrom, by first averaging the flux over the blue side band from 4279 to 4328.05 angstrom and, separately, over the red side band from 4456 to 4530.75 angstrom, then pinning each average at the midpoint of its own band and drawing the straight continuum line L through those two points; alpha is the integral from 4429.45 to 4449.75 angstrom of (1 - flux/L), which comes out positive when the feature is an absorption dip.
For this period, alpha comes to 1.2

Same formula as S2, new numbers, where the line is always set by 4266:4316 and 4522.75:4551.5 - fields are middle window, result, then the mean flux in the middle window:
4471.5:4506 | 0.86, 19.4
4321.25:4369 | -3.92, 21.7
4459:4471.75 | 0.42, 19.3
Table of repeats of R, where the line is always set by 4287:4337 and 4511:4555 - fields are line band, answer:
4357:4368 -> -3.66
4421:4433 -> 0.25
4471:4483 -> 0.06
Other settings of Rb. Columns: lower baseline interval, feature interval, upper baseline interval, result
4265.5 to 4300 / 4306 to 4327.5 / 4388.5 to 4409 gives 0.42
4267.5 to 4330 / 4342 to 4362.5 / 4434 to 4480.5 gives -1.95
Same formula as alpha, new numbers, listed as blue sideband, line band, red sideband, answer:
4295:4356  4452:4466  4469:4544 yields 0.29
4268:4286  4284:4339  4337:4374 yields 4.36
